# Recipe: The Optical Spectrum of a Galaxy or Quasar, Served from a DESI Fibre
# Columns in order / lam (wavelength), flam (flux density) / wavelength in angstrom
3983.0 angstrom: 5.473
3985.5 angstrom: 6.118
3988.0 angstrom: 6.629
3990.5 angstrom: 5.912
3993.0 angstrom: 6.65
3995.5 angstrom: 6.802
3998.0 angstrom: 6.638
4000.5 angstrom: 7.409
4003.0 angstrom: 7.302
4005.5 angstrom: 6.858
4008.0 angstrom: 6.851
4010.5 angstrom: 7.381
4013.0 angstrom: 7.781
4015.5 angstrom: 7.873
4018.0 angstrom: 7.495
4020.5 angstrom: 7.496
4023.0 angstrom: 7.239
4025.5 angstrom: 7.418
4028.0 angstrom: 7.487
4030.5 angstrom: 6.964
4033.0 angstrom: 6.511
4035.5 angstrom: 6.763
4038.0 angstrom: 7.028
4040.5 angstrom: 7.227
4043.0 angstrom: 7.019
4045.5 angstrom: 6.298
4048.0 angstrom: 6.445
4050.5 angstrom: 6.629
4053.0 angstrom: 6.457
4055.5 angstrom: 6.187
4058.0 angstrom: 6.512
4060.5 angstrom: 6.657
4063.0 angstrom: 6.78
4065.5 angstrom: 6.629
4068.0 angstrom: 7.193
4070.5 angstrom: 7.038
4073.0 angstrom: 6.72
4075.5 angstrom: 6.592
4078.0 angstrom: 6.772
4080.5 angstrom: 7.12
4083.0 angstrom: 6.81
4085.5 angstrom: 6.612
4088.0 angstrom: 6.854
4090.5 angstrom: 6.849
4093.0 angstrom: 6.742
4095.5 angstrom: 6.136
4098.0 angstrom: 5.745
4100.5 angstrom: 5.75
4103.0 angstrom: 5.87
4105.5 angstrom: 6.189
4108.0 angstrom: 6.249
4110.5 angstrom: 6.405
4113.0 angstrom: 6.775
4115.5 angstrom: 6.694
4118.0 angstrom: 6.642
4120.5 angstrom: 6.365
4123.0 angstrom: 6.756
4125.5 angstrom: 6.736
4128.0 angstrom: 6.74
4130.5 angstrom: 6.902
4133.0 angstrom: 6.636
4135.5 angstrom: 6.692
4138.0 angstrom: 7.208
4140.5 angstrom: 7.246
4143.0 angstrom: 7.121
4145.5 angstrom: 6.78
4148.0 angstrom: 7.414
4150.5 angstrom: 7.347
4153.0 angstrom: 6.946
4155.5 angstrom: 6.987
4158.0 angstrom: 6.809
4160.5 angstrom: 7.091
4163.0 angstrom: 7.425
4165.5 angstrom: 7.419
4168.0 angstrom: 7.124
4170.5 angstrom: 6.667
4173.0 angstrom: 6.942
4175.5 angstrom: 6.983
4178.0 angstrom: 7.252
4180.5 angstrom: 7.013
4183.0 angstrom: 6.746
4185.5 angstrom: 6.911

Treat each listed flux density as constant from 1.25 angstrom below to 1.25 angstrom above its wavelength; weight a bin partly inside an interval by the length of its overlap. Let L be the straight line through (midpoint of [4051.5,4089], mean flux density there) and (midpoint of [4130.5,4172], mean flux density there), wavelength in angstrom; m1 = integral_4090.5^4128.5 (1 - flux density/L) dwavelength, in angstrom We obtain 2.7 angstrom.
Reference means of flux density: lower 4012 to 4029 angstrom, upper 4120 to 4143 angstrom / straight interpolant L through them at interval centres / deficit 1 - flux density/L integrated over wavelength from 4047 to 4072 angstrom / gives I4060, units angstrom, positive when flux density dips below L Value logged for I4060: 2.18 angstrom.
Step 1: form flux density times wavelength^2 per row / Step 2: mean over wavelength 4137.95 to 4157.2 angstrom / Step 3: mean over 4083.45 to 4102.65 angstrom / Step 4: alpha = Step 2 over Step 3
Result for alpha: 1.1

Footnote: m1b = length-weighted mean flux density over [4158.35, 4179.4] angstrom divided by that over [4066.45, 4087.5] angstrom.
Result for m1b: 1.0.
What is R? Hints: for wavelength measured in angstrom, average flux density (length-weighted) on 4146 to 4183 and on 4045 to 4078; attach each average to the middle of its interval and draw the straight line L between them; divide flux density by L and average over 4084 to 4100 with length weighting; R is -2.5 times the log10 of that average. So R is 0.05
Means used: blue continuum 6.64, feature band 6.46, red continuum 7.08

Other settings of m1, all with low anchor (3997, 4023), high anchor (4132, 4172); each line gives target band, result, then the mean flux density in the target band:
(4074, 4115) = 3.9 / 6.47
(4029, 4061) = 2.5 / 6.68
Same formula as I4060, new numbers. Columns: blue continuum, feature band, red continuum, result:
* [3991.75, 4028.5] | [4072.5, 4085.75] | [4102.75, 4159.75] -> 0.4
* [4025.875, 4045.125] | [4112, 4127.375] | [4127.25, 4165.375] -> 0.8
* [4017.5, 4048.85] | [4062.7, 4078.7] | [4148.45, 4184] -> 0.5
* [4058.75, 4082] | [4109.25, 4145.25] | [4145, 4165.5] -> 1.3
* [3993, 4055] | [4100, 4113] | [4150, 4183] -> 1.6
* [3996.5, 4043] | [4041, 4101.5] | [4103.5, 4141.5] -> 2.7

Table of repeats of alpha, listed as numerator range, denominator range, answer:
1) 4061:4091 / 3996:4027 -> 0.97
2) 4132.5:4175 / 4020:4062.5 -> 1.09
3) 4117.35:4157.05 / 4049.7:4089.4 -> 1.06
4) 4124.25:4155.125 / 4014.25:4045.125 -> 1.03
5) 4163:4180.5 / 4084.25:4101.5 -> 1.15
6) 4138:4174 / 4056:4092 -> 1.09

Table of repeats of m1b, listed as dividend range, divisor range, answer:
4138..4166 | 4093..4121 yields 1.14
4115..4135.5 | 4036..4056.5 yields 1.00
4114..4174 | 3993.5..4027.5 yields 0.96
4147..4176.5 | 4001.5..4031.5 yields 0.97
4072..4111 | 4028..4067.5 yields 0.96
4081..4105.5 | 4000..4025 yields 0.87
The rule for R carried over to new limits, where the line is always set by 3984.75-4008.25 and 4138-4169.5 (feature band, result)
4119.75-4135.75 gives 0.06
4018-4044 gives -0.05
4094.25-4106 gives 0.18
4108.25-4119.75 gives 0.07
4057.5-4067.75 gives 0.03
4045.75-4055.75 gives 0.07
